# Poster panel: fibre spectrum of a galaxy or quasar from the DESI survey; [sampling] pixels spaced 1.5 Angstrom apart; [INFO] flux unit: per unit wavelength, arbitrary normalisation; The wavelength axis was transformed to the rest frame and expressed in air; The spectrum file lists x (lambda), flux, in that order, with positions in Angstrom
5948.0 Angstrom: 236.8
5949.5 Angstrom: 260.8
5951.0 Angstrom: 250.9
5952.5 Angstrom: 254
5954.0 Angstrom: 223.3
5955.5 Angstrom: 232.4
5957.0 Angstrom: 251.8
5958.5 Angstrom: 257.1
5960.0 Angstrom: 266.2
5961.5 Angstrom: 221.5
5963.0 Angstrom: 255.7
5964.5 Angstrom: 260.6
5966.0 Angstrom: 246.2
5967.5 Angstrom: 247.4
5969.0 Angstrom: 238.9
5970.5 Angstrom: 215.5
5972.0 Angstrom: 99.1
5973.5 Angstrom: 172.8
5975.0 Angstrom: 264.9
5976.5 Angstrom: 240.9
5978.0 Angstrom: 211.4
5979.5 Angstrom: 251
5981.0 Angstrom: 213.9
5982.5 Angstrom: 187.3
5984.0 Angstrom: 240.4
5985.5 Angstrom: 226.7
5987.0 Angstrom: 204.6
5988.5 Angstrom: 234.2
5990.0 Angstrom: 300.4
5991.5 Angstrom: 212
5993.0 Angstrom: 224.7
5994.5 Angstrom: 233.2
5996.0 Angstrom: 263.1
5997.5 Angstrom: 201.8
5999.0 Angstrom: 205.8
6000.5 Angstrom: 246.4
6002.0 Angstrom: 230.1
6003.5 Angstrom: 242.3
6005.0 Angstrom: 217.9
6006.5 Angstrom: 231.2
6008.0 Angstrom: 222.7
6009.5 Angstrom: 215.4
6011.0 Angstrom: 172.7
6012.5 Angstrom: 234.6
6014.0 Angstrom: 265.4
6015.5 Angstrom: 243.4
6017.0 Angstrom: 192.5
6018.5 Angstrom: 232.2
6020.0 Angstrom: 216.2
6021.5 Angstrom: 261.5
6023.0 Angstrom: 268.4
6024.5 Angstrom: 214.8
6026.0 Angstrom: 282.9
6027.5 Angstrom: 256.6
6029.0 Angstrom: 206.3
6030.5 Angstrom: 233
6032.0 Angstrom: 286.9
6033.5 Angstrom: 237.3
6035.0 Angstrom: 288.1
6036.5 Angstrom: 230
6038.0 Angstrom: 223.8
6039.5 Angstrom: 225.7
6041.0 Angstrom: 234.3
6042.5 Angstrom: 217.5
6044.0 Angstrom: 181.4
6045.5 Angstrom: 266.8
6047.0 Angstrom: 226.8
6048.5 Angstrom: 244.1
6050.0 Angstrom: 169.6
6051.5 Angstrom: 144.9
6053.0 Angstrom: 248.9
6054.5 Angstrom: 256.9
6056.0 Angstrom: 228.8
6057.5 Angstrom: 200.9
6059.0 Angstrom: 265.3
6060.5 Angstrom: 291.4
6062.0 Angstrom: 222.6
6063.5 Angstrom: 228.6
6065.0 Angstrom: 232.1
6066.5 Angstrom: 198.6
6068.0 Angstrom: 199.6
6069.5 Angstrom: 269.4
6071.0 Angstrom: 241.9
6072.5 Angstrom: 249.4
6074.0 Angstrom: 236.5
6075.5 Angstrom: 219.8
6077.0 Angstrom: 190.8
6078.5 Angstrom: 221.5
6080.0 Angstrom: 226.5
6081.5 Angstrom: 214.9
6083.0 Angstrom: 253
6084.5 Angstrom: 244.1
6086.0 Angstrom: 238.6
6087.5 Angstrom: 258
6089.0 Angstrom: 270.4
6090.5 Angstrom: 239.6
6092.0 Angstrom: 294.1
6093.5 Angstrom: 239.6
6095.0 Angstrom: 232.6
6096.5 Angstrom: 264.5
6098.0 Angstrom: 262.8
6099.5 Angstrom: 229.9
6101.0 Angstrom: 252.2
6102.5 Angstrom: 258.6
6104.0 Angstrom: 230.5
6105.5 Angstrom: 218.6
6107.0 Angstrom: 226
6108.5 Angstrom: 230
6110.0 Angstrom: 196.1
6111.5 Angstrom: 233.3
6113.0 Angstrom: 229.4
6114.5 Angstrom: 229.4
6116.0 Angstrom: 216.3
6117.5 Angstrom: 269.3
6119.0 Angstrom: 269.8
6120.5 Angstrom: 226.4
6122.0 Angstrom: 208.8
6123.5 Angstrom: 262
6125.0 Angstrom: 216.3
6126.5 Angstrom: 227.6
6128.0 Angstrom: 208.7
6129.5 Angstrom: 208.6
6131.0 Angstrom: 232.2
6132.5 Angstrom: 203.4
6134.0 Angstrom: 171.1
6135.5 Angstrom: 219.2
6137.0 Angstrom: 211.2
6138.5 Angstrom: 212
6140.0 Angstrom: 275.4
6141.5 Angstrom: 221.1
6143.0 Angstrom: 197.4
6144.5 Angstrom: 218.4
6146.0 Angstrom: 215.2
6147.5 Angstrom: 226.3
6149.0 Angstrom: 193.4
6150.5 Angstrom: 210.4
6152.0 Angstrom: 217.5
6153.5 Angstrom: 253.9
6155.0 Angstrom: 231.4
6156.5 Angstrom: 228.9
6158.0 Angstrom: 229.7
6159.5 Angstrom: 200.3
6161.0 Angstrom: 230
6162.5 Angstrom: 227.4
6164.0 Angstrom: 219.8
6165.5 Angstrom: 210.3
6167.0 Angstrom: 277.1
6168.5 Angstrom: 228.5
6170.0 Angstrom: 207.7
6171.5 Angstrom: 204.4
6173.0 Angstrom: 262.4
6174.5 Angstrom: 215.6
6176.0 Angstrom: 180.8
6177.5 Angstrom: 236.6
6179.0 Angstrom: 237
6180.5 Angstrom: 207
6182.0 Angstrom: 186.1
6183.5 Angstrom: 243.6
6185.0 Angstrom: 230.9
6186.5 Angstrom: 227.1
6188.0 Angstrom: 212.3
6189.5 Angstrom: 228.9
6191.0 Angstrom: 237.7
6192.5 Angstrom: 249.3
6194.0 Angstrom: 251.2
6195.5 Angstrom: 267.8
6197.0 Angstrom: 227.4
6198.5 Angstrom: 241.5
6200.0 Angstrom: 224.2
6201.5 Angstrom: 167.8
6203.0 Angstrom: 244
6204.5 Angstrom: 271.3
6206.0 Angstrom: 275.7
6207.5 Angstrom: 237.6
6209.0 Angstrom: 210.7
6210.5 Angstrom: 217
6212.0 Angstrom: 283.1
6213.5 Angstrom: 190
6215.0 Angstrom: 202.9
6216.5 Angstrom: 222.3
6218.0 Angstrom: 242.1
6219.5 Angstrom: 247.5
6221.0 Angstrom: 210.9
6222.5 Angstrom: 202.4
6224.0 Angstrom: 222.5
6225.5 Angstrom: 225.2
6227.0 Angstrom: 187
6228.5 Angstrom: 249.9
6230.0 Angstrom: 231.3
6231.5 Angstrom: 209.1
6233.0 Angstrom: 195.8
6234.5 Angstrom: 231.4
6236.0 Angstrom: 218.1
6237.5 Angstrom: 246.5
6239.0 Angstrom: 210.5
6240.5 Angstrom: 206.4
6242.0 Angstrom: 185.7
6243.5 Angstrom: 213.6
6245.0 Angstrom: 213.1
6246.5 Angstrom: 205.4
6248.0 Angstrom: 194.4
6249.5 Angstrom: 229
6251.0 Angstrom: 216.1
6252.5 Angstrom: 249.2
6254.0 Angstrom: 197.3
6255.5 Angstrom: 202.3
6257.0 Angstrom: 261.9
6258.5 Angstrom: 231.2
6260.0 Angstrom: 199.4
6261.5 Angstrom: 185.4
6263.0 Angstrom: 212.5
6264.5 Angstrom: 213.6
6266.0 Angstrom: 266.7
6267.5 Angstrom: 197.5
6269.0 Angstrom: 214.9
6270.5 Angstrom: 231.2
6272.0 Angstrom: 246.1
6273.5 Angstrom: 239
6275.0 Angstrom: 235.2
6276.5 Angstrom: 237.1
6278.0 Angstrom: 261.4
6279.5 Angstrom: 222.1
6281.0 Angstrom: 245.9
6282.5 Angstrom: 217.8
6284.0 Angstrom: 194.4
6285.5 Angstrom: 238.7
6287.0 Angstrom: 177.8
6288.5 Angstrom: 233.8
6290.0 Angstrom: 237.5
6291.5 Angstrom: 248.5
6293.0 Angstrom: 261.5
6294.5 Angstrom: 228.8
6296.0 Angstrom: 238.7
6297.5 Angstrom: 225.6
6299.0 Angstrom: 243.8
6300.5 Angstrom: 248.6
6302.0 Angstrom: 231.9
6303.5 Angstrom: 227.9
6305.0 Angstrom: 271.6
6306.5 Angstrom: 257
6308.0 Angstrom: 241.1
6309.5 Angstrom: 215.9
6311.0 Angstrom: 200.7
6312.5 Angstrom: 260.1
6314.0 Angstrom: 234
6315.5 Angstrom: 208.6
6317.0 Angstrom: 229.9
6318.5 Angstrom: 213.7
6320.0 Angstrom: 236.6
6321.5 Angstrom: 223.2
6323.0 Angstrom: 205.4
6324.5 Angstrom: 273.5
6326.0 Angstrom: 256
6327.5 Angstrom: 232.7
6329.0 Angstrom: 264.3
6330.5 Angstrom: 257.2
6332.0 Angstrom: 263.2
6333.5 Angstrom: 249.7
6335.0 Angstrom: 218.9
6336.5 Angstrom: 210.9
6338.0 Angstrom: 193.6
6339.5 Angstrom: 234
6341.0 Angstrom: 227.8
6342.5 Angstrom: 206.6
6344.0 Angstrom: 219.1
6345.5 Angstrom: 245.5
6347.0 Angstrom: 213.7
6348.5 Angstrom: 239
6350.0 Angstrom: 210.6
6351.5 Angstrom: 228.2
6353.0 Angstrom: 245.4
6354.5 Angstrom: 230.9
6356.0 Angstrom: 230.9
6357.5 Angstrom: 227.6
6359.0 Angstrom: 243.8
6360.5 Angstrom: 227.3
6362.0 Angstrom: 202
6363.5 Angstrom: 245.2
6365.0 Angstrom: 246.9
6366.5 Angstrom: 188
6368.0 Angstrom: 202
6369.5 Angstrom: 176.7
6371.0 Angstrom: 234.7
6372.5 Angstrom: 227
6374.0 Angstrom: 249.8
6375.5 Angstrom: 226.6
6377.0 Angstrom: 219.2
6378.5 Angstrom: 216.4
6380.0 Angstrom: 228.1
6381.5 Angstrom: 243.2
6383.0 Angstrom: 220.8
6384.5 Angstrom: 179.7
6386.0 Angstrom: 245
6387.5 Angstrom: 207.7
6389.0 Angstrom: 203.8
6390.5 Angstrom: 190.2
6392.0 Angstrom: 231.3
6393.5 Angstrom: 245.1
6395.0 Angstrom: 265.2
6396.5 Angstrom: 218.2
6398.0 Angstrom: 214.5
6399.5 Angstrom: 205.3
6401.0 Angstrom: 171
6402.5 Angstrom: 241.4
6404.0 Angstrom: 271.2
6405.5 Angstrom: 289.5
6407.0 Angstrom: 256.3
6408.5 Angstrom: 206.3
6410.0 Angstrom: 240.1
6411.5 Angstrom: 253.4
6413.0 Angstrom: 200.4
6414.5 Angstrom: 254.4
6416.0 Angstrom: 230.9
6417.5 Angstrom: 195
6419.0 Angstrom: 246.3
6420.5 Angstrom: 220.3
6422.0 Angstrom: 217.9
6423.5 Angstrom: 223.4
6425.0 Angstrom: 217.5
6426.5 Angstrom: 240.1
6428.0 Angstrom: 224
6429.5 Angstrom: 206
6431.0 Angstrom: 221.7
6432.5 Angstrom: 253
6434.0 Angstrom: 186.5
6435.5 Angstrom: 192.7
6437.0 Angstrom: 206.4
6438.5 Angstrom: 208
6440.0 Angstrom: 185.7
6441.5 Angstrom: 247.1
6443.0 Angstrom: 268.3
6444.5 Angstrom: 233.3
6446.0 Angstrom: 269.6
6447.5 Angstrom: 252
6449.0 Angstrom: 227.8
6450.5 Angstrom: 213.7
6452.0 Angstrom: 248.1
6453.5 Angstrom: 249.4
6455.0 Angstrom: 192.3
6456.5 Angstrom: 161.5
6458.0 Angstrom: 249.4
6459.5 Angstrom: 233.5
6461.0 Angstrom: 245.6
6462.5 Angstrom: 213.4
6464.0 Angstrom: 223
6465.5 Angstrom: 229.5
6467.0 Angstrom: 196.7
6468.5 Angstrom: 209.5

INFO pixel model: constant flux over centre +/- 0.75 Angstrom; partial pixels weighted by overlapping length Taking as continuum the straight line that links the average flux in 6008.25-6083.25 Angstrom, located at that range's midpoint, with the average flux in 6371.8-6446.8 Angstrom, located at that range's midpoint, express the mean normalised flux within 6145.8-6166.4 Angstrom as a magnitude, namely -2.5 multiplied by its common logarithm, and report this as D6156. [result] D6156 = 0.039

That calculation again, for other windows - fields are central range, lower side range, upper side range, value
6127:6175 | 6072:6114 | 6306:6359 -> 0.07 mag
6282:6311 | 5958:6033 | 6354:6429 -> -0.03 mag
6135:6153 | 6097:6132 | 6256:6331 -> 0.07 mag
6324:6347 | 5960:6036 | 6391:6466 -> -0.03 mag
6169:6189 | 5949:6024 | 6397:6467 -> 0.05 mag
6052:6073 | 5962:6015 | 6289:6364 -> -0.04 mag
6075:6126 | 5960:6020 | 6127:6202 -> -0.06 mag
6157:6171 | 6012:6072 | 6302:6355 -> 0.04 mag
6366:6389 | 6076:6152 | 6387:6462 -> 0.05 mag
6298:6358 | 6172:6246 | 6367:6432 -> -0.04 mag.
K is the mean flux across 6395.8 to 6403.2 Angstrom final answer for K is 210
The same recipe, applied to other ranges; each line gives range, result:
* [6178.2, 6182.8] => 211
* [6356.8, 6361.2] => 233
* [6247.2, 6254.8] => 217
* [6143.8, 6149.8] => 213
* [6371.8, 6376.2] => 235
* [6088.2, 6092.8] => 268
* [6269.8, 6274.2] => 239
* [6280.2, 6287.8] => 215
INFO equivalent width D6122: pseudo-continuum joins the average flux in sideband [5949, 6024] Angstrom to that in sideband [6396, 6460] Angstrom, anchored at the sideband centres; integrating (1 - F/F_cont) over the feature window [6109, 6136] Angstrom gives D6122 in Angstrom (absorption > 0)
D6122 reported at 0.69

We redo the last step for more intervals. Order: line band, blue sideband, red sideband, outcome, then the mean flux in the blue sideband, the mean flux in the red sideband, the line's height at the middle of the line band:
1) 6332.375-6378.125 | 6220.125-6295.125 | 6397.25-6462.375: 0.1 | 222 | 227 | 225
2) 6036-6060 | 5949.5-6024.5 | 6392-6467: 0.7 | 231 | 228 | 230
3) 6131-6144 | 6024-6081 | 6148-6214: 0.8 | 232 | 228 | 229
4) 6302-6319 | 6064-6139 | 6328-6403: -0.5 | 232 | 225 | 226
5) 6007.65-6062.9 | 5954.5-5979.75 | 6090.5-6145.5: -0.5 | 231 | 231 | 231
